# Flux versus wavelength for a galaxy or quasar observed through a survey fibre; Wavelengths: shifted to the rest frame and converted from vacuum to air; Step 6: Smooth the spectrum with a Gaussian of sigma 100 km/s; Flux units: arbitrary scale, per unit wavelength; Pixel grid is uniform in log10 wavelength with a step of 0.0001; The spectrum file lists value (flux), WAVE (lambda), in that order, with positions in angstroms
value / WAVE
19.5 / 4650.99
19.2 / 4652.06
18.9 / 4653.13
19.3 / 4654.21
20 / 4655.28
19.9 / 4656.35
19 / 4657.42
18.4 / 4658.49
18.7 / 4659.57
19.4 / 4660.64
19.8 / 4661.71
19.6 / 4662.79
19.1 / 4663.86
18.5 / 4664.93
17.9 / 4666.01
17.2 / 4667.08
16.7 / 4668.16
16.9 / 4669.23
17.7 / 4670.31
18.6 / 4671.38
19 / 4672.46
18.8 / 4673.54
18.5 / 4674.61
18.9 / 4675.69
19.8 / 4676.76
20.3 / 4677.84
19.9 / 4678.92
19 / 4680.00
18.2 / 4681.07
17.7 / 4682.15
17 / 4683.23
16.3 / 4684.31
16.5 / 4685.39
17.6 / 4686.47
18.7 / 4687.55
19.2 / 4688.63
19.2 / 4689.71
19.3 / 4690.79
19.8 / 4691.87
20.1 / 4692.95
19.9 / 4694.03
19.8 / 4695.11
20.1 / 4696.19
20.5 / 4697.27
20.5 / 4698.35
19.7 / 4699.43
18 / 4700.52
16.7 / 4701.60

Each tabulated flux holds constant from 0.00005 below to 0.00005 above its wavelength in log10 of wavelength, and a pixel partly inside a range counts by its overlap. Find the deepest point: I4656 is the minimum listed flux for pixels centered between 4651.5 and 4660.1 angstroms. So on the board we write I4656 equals 18.4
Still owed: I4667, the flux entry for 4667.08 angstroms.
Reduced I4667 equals 17.2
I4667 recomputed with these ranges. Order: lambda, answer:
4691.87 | 19.8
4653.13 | 18.9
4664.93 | 18.5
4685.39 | 16.5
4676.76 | 19.8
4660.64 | 19.4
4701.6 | 16.7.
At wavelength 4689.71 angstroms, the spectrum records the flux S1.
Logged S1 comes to 19.2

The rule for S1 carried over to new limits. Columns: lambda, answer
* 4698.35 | 20.5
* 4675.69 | 18.9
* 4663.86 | 19.1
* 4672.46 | 19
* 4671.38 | 18.6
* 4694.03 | 19.9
